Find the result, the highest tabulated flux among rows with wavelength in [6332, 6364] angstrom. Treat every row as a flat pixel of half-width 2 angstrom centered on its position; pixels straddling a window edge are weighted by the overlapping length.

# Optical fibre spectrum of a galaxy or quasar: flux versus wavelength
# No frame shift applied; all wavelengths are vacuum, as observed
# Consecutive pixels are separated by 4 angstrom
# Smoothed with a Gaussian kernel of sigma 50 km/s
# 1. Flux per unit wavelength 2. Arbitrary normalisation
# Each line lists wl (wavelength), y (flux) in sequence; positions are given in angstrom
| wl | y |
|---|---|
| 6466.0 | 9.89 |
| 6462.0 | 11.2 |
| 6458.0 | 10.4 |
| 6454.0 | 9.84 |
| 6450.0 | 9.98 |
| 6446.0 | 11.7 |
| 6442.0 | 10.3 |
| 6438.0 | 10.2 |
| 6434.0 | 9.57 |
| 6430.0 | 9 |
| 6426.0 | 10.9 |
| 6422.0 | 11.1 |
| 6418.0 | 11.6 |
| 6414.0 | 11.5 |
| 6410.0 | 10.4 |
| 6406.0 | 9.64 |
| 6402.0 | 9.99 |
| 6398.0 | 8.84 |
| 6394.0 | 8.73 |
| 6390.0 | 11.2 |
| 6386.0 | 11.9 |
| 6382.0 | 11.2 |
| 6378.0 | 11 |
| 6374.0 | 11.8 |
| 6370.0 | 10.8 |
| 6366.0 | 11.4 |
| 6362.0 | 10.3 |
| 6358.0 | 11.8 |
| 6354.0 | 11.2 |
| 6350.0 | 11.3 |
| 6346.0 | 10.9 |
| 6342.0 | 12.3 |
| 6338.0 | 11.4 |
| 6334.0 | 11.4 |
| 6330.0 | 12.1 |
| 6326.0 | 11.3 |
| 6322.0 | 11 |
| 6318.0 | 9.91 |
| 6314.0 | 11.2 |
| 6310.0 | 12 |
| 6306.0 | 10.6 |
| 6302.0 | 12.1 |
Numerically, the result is 12.3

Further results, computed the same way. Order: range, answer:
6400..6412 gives 10.4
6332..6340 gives 11.4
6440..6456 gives 11.7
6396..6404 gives 9.99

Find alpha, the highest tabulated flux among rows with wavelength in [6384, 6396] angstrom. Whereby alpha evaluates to 11.9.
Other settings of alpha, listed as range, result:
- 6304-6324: 12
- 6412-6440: 11.6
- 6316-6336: 12.1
